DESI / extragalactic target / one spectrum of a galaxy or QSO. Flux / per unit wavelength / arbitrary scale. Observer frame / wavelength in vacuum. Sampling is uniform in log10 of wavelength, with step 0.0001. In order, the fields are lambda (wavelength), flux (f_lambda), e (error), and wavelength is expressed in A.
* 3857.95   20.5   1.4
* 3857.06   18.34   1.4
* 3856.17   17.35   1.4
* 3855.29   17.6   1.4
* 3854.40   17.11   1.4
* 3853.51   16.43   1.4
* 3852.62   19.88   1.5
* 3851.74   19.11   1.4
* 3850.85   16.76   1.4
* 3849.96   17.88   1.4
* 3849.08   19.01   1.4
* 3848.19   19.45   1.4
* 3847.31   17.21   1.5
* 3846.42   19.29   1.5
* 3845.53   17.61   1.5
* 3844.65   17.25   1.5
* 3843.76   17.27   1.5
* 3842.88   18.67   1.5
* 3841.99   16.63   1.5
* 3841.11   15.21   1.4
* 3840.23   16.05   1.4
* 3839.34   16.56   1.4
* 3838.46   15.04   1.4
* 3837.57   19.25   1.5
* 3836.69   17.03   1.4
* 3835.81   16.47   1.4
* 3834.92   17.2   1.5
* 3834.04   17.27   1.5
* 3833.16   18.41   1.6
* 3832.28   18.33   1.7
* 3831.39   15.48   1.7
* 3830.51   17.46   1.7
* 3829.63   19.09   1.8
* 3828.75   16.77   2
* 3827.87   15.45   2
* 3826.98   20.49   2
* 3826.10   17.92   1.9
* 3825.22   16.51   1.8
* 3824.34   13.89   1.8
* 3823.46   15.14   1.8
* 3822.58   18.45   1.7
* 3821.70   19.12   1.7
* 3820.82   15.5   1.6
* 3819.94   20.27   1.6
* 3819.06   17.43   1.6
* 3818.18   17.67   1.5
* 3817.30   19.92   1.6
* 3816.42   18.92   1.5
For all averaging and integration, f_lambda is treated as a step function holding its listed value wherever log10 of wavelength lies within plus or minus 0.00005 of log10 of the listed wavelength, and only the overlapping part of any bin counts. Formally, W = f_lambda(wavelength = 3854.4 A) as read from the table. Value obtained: 17.11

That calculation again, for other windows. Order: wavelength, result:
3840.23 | 16.05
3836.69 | 17.03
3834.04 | 17.27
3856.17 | 17.35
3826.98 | 20.49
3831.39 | 15.48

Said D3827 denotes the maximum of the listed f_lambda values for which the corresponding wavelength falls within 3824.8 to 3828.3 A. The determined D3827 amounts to 20.49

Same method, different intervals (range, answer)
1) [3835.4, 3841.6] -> 19.25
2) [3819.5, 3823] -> 20.27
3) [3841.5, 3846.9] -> 19.29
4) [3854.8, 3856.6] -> 17.6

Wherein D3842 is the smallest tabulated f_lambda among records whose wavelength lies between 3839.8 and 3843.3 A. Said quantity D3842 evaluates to 15.21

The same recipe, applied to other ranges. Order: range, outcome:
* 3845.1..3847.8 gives 17.21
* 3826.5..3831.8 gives 15.45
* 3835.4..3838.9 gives 15.04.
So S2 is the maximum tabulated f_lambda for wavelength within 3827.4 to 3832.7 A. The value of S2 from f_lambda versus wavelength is 19.09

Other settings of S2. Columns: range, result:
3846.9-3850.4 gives 19.45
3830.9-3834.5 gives 18.41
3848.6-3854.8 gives 19.88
